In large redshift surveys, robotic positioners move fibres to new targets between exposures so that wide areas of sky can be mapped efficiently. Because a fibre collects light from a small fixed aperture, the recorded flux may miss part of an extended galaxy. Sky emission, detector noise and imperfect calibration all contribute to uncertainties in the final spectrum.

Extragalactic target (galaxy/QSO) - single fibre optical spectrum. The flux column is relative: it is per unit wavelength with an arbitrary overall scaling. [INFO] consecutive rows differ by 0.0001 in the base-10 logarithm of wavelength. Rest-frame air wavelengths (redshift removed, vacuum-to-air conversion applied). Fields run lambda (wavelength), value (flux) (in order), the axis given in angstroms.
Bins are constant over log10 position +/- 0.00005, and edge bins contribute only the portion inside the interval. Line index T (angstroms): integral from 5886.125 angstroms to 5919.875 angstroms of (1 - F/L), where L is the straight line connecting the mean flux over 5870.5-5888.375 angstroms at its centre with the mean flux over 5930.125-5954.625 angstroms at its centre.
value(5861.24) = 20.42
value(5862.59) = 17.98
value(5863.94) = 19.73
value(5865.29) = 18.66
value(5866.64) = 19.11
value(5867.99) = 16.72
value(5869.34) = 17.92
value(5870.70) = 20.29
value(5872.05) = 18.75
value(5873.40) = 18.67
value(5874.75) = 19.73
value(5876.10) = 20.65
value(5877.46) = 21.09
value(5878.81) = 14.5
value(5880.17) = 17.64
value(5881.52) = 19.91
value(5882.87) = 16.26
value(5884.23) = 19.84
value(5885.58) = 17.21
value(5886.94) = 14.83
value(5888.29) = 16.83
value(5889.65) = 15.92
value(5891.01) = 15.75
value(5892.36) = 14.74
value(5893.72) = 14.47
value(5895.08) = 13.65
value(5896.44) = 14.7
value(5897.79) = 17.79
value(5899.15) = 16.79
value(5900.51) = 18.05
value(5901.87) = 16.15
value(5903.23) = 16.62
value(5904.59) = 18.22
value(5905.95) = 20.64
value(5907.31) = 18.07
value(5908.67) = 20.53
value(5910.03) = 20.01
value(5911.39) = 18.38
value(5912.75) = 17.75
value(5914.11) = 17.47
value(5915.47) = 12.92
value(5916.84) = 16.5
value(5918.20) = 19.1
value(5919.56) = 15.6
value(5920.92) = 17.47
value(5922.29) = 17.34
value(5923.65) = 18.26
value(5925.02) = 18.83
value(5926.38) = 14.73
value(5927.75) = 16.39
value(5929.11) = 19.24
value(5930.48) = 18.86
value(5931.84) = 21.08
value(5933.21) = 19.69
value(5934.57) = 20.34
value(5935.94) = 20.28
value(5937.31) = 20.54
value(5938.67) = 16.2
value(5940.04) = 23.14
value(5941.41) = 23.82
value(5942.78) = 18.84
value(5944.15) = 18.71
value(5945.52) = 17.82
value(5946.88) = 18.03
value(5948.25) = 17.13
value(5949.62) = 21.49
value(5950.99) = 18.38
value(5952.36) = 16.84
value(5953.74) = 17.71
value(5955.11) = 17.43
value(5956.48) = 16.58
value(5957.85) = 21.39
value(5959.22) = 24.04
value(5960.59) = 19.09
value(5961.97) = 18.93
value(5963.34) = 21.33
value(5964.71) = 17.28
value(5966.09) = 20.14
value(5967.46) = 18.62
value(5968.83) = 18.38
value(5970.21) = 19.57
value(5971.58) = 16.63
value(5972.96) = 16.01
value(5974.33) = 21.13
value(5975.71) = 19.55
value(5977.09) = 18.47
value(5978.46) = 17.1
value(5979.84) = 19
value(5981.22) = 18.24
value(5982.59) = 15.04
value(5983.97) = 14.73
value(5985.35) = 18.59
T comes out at 3.31 angstroms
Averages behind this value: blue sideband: 18.3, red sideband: 19.4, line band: 16.9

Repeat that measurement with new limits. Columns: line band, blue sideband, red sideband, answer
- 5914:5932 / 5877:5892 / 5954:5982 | 0.67 angstroms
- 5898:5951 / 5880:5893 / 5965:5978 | -2.30 angstroms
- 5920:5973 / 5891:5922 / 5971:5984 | -4.46 angstroms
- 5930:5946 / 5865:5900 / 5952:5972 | -1.28 angstroms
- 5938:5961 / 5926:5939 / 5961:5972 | -0.37 angstroms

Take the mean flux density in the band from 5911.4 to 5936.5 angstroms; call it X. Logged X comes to 17.9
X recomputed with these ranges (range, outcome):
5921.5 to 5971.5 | 19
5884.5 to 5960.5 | 18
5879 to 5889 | 17.4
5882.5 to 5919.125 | 17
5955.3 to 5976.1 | 19.2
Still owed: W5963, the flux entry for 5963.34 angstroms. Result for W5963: 21.33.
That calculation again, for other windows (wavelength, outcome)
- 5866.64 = 19.11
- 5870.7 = 20.29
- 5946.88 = 18.03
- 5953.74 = 17.71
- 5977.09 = 18.47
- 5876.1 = 20.65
